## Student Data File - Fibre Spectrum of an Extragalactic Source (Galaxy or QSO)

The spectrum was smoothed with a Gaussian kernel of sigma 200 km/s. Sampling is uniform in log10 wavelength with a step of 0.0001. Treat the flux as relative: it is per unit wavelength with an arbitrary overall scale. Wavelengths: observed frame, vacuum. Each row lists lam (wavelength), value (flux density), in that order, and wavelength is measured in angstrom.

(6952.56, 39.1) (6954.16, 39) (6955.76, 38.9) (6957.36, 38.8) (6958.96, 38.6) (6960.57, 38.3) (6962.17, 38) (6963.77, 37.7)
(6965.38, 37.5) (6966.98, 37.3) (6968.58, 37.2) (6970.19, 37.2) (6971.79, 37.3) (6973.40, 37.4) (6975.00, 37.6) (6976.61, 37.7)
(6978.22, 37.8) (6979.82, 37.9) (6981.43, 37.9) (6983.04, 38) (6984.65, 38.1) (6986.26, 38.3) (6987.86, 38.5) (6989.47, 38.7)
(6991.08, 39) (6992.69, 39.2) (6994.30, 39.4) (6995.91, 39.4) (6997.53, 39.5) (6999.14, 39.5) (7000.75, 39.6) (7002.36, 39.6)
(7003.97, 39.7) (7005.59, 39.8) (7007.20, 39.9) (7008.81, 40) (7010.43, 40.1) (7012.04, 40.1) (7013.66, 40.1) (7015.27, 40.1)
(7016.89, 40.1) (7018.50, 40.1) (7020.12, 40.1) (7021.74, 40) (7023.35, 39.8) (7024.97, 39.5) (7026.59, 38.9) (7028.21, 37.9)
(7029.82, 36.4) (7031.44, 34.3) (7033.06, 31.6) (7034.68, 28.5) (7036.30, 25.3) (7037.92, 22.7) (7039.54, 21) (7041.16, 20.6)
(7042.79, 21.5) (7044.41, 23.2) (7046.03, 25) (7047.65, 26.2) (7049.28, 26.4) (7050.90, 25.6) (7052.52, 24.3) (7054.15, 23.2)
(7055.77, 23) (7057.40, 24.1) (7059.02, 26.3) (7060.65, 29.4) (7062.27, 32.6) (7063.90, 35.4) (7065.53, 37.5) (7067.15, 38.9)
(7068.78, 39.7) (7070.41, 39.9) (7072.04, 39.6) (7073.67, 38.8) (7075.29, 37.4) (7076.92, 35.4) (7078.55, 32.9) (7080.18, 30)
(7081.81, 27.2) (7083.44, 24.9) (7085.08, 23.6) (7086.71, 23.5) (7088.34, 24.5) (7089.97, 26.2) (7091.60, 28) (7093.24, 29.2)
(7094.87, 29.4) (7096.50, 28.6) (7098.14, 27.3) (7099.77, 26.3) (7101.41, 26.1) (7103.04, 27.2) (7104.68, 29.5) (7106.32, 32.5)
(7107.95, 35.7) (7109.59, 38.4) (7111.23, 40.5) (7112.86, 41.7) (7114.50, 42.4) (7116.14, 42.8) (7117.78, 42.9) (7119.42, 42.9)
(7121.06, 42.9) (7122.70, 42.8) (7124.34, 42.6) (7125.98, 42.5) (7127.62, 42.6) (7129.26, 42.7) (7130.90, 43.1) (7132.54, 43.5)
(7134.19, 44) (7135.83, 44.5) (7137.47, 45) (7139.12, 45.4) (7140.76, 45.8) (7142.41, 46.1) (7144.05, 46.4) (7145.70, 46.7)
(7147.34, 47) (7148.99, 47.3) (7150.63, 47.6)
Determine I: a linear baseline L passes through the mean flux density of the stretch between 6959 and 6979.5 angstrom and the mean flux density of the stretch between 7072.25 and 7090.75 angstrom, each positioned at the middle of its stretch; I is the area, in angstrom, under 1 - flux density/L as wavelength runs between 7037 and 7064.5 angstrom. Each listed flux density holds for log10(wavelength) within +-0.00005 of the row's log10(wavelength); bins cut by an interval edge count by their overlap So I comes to 5.7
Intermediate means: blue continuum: 37.6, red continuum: 29.8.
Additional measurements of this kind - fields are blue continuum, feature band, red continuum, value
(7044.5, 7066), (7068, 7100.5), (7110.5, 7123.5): 3.2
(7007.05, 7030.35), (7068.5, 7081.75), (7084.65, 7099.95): -2.8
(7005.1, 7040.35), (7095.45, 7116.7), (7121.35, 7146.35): 4.3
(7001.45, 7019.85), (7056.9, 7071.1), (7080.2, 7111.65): -0.5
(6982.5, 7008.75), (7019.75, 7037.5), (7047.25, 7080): 0.2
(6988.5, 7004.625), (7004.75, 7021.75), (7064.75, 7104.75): -1.0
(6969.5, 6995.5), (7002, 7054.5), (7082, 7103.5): 0.8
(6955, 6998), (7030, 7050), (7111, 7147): 7.2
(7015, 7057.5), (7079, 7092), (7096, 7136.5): 3.4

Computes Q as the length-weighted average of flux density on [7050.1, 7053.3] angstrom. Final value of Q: 25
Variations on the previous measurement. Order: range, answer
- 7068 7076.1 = 39.1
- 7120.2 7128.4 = 42.7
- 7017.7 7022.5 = 40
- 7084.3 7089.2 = 23.9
